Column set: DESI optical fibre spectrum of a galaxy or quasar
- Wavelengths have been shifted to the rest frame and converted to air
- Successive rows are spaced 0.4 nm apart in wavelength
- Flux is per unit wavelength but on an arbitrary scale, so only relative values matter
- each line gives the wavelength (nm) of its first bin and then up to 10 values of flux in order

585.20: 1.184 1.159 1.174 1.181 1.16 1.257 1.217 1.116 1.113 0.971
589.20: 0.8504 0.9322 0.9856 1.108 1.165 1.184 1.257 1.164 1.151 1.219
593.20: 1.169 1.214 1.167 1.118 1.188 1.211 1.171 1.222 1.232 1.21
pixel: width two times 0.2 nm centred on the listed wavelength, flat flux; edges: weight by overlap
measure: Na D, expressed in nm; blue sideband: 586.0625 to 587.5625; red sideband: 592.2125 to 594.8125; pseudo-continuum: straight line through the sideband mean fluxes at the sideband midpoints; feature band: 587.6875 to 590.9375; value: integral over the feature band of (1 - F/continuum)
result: 0.43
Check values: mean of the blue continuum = 1.2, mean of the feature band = 1.03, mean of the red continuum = 1.17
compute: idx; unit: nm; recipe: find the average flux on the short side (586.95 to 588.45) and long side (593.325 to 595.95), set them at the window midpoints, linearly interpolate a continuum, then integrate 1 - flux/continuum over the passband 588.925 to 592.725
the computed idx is 0.29 nm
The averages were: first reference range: 1.18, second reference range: 1.18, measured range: 1.09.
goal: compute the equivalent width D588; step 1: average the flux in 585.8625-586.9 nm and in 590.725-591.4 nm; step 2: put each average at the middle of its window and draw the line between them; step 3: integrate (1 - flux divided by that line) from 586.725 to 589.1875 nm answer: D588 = 0.12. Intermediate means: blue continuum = 1.17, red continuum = 1.18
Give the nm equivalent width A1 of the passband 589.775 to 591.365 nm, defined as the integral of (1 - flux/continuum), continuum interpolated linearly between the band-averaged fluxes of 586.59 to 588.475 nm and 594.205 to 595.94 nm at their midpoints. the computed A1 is 0.09 nm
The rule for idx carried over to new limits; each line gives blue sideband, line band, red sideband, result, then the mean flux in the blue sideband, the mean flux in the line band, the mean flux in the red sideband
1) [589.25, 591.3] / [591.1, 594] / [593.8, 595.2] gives -0.21 nm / 1.05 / 1.19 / 1.17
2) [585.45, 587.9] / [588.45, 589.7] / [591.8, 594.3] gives 0.26 nm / 1.19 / 0.94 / 1.18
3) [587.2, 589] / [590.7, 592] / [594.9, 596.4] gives -0.05 nm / 1.12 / 1.2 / 1.2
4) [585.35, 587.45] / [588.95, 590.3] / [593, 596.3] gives 0.28 nm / 1.19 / 0.938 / 1.18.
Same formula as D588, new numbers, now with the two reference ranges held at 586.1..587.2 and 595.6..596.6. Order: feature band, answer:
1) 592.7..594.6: 0.05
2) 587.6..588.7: 0.07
